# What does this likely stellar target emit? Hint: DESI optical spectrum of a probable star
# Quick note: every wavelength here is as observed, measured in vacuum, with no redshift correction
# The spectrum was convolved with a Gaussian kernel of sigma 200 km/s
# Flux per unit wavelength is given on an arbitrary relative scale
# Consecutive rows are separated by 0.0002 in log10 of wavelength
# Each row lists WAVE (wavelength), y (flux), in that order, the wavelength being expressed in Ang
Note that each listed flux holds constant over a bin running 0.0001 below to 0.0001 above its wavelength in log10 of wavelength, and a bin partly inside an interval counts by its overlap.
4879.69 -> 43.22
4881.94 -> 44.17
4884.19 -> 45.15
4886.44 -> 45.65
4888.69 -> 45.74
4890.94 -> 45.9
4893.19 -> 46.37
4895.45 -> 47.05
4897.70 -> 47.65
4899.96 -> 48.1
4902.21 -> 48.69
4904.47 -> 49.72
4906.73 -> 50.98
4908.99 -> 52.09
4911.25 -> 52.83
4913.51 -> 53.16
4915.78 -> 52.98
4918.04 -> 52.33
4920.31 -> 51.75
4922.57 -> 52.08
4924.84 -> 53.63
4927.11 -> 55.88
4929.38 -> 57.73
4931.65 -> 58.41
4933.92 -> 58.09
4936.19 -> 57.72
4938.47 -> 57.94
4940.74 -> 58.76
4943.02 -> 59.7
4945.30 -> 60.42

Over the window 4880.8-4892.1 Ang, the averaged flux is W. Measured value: 45.3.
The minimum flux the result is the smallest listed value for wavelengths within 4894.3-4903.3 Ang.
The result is 47.05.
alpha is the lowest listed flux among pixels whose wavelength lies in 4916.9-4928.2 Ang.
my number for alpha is 51.75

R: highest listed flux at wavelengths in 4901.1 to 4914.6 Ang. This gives 53.16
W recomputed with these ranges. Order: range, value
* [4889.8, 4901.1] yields 47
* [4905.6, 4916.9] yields 52.4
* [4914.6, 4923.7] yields 52.3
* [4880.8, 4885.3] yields 44.6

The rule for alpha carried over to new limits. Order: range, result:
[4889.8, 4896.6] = 45.9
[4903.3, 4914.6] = 49.72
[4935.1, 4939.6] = 57.72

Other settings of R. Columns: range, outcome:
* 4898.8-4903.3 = 48.69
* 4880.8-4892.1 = 45.9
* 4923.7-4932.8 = 58.41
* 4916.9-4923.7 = 52.33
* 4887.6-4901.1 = 48.1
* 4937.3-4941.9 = 58.76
